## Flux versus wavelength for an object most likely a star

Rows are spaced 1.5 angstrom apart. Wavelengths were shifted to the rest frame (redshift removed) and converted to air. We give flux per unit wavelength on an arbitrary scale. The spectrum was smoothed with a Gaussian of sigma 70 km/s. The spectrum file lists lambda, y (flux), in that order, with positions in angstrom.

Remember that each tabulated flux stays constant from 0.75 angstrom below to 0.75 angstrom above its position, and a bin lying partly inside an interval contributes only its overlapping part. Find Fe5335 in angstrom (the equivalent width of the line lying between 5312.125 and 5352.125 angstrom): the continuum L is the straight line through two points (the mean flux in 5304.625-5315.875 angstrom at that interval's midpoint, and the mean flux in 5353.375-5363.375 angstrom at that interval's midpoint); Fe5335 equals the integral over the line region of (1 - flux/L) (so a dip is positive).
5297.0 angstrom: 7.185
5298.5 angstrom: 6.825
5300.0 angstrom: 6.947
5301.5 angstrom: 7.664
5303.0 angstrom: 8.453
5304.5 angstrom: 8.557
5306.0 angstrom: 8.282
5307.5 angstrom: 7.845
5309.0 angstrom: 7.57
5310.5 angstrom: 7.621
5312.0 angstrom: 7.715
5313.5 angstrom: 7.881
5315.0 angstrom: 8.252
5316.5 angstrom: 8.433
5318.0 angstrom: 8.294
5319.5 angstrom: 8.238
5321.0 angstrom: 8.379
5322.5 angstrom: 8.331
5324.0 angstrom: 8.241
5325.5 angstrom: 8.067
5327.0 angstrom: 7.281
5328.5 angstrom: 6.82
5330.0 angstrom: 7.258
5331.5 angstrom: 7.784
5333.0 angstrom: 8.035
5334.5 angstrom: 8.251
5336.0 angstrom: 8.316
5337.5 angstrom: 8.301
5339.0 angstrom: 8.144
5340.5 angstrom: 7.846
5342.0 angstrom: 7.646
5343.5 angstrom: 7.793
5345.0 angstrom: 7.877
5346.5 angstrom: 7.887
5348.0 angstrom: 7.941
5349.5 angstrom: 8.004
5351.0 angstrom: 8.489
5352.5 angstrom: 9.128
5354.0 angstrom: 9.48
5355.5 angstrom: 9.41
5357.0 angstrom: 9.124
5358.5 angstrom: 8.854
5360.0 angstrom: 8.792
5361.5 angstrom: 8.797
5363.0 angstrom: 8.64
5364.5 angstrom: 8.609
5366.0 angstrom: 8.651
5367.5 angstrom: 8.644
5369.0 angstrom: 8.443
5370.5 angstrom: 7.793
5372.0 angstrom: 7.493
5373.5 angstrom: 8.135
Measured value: 2.0 angstrom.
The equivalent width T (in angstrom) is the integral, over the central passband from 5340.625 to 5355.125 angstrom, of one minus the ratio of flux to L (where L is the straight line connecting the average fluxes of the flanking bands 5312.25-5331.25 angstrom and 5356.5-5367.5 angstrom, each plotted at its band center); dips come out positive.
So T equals 0.37 angstrom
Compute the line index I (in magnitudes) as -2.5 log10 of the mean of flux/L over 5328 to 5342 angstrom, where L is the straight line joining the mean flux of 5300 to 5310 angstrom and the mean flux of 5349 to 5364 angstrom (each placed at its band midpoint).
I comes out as 0.08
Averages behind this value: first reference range 7.97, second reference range 8.88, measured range 7.87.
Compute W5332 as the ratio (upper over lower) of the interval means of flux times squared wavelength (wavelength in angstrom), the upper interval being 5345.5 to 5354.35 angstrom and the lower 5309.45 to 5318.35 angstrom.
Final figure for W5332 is 1.07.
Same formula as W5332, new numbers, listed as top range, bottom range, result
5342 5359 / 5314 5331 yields 1.08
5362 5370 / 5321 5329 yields 1.11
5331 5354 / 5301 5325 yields 1.01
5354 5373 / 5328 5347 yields 1.11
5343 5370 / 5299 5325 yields 1.09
